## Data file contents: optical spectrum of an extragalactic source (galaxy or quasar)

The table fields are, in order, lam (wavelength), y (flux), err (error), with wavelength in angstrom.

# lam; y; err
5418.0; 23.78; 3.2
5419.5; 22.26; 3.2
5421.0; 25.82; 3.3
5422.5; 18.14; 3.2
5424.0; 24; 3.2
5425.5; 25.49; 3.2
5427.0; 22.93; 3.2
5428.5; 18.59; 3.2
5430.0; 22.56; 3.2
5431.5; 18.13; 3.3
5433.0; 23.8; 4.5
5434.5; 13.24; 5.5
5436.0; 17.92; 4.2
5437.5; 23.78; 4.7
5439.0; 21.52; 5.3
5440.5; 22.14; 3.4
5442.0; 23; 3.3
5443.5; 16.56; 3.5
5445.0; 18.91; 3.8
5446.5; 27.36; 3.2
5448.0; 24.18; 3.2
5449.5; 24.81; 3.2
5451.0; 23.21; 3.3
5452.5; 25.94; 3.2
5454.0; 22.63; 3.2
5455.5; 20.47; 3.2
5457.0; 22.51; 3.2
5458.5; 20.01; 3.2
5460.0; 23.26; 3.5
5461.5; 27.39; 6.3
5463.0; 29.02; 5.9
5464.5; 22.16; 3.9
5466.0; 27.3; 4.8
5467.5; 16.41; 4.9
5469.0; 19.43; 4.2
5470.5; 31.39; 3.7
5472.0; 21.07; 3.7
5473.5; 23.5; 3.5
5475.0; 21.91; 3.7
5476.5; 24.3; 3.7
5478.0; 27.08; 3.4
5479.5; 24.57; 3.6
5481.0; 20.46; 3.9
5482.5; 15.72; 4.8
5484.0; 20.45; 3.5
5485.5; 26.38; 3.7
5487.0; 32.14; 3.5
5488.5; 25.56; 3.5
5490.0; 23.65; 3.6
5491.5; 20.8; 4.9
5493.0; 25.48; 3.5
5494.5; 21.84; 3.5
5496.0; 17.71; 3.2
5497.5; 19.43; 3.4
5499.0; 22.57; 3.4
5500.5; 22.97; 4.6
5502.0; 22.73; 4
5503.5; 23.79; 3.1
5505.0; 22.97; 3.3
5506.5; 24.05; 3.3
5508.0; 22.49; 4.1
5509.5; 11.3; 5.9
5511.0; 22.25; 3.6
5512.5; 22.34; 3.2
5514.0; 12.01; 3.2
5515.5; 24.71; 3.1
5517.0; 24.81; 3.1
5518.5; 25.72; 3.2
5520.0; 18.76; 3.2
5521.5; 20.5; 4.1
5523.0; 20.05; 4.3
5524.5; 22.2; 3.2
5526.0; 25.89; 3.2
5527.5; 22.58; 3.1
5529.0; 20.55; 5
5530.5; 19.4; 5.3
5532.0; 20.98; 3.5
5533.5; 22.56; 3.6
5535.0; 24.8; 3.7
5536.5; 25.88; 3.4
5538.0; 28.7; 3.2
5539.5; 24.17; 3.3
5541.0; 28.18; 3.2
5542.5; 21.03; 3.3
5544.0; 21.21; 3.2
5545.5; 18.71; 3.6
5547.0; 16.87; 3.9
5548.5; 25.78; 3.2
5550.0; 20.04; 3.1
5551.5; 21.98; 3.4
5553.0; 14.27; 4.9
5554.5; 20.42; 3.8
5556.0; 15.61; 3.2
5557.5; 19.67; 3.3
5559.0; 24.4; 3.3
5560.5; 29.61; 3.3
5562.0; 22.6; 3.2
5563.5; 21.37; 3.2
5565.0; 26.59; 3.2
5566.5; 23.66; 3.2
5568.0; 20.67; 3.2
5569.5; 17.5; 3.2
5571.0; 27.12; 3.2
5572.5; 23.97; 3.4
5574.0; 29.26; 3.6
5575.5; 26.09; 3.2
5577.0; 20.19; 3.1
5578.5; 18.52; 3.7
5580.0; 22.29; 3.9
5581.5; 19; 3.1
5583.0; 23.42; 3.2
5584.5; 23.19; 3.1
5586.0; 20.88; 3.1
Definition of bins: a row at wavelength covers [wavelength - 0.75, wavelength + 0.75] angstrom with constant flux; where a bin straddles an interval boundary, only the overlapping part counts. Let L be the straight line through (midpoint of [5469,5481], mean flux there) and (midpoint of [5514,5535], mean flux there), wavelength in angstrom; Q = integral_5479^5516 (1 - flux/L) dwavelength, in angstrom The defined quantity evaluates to 2.1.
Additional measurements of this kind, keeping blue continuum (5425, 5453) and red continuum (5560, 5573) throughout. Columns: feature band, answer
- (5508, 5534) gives 2.2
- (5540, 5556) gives 1.8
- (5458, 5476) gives -1.2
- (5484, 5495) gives -1.2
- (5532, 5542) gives -0.9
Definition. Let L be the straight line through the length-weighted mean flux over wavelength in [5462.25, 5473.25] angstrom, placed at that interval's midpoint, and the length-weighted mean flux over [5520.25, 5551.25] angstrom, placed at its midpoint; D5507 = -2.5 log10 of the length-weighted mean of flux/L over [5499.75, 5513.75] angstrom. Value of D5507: 0.08 mag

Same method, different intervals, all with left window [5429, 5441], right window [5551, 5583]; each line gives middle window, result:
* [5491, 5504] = -0.036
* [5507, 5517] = 0.088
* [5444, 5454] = -0.160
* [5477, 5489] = -0.146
